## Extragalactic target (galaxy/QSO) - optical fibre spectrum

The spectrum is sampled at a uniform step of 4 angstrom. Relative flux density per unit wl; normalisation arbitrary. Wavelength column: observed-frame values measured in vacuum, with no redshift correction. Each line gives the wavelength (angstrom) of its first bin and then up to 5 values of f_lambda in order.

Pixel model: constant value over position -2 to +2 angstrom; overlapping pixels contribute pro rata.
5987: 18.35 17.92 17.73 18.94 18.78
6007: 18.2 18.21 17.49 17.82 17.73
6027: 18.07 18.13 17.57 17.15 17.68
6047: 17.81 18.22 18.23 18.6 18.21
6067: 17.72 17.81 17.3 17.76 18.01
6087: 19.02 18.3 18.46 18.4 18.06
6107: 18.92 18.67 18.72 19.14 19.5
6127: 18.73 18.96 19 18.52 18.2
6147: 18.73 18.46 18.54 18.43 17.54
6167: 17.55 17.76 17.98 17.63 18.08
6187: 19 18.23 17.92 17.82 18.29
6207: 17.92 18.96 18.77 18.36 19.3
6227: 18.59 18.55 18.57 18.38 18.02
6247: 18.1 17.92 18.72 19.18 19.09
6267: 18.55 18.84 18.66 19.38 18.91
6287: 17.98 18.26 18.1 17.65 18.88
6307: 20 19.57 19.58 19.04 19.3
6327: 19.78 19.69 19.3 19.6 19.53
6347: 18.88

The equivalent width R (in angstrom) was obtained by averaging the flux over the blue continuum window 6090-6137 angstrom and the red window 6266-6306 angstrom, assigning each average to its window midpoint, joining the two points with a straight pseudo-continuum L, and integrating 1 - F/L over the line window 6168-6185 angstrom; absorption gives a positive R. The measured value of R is 0.8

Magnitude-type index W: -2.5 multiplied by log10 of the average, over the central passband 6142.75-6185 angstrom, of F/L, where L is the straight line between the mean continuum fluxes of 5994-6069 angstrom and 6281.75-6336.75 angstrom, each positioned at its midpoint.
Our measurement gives 0.02 mag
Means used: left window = 18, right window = 19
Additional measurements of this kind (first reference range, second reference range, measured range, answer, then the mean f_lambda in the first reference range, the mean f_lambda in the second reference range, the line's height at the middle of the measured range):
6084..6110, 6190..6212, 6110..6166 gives -0.015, 18.5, 18.2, 18.4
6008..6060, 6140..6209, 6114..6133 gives -0.058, 17.9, 18.1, 18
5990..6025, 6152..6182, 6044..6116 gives -0.012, 18.1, 17.9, 18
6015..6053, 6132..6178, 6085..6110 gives -0.030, 17.8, 18.2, 18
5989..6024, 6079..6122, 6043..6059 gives 0.013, 18.1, 18.6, 18.3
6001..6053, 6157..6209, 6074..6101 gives -0.016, 17.9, 18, 18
